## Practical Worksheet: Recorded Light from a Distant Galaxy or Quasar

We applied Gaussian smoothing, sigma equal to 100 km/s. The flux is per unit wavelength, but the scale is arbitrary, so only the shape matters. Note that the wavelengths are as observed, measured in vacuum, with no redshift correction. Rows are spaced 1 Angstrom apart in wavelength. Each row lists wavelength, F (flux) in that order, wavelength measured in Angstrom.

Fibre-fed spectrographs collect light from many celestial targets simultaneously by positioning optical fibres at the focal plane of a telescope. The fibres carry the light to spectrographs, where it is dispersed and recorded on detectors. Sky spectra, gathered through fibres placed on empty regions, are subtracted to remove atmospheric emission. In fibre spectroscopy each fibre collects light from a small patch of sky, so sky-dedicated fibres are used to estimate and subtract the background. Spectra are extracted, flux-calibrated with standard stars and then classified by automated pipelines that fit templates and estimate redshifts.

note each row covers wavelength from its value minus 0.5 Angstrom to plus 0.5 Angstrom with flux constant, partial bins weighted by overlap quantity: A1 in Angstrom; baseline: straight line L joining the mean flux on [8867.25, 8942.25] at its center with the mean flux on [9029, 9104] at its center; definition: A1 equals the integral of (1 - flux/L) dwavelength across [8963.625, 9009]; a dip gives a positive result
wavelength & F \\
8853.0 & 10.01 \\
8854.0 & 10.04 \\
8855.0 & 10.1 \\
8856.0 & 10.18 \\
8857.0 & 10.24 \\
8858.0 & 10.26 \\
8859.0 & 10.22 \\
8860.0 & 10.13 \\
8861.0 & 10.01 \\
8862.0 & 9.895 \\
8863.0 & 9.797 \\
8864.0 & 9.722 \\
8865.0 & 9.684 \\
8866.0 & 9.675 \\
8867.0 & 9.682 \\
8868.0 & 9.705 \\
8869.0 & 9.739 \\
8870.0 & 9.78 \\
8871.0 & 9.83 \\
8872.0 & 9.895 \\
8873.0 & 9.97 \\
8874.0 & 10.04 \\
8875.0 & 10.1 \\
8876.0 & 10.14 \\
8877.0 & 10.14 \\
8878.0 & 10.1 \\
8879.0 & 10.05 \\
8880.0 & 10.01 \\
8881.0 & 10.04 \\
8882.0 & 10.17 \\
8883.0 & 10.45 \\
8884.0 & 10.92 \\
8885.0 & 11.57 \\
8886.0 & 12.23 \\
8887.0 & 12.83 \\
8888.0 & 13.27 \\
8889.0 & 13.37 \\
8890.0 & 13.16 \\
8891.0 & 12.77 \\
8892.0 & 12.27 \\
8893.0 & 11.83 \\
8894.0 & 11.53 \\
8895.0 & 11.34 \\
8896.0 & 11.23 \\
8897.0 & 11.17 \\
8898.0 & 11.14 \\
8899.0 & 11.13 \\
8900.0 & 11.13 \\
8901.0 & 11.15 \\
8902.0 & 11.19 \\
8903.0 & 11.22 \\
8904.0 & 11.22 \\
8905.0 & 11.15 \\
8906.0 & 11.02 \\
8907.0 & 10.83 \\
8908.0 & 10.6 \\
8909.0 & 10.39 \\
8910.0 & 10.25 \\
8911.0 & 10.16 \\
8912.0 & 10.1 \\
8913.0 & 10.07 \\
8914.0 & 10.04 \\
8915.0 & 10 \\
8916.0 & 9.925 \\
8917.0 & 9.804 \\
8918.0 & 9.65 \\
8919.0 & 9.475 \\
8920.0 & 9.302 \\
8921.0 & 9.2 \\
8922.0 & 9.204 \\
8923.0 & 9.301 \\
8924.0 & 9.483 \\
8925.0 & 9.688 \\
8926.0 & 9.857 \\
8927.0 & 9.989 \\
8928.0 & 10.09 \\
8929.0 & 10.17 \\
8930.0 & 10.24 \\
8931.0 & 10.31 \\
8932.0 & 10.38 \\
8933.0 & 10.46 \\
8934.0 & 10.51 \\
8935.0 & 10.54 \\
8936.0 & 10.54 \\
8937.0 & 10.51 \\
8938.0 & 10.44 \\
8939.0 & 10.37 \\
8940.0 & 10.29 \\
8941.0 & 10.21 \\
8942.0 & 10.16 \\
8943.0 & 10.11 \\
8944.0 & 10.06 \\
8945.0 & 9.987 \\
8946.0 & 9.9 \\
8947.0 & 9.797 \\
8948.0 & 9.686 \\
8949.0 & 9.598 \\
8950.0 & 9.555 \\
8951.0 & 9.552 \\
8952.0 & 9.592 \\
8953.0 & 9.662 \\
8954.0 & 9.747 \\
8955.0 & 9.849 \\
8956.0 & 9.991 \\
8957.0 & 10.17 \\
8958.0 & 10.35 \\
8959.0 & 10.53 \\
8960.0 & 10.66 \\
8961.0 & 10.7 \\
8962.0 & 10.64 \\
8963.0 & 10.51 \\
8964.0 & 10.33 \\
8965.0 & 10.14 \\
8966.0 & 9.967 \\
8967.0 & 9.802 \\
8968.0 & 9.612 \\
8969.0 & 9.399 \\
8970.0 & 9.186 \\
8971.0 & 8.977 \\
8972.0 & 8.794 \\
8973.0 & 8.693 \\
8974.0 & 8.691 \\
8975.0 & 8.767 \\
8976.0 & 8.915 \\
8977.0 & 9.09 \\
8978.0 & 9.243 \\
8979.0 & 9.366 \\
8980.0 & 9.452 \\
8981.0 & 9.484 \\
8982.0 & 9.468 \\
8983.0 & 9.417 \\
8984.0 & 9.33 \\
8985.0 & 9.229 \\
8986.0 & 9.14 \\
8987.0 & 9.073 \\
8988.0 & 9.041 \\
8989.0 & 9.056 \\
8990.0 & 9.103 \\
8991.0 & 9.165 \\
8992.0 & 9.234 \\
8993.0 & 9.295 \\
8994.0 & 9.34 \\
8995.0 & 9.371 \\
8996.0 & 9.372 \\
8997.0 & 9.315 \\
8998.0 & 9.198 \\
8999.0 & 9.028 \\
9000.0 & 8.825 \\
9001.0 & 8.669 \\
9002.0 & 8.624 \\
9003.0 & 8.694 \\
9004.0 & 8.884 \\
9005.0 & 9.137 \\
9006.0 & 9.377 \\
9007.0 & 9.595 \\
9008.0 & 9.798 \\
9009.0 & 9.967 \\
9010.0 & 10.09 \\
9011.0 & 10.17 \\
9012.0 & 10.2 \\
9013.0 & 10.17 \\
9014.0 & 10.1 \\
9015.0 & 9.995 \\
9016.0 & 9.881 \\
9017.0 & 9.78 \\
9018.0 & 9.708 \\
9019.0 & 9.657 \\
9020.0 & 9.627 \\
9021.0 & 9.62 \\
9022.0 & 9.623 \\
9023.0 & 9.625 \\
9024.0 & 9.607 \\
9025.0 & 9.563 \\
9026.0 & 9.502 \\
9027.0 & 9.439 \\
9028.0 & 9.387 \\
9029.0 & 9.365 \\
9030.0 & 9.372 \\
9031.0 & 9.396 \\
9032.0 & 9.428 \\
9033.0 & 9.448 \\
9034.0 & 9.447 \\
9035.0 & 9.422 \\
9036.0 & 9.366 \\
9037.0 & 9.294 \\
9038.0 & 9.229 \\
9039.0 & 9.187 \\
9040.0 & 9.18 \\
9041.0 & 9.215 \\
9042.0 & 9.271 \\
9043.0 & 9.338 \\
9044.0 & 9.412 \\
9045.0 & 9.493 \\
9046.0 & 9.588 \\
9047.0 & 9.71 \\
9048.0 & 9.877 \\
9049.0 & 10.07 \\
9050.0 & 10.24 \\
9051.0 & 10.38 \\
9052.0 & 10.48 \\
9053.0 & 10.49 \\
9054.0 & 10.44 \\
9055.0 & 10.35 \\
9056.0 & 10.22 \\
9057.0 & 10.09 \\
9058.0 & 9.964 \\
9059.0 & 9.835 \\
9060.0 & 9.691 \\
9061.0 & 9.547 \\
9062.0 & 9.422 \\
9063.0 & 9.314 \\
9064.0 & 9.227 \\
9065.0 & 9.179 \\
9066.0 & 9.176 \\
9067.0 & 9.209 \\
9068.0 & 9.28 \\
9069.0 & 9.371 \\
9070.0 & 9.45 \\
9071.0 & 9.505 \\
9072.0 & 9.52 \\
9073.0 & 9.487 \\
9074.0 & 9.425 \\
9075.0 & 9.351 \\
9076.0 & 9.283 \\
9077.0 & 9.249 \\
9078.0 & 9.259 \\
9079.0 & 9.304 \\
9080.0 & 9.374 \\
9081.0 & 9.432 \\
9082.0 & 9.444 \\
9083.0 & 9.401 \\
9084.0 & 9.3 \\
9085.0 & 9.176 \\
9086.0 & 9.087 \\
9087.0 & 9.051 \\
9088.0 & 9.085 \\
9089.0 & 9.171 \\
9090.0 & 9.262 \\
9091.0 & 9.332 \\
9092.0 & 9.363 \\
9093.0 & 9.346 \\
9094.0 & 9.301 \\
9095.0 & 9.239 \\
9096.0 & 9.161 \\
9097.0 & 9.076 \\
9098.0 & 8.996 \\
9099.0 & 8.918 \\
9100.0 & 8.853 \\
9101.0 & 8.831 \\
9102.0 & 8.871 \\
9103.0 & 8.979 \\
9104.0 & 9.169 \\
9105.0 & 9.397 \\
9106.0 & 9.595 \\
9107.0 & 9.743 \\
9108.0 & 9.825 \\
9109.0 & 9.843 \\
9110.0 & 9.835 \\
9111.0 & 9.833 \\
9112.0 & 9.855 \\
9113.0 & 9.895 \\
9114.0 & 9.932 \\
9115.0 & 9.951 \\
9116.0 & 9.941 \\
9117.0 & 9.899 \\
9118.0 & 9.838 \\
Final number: 3.4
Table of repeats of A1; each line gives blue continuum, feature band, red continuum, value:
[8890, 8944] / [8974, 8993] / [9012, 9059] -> 1.6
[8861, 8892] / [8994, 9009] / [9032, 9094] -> 1.1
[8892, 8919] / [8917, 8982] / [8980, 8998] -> 0.9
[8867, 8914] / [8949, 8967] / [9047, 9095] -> 0.5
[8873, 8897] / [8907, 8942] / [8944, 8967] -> 1.7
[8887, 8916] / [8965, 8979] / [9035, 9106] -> 1.7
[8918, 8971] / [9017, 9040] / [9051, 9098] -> 0.4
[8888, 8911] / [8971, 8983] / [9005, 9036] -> 1.4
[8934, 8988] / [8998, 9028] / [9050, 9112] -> 0.3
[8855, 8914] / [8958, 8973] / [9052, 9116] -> 0.4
